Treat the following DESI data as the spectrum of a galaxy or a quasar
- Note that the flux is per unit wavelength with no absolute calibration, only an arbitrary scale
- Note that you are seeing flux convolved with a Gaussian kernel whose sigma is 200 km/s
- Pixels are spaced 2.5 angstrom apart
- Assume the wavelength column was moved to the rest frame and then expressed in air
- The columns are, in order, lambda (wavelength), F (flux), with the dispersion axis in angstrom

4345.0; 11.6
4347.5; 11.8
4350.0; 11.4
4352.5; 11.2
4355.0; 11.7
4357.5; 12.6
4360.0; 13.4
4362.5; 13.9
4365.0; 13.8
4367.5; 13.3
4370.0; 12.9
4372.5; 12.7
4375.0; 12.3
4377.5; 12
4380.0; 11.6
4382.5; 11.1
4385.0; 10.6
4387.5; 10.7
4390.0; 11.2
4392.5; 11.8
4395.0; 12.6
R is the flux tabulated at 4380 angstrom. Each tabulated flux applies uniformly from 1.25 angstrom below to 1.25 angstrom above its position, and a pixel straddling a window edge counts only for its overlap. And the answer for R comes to 11.6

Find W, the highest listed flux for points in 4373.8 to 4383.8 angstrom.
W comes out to 12.3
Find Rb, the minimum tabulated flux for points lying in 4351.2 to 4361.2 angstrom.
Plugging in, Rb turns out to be 11.2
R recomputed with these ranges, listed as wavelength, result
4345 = 11.6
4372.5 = 12.7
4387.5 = 10.7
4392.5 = 11.8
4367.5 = 13.3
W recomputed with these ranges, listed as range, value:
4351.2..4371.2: 13.9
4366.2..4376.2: 13.3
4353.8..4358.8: 12.6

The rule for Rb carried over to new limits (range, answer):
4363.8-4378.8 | 12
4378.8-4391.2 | 10.6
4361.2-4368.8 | 13.3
